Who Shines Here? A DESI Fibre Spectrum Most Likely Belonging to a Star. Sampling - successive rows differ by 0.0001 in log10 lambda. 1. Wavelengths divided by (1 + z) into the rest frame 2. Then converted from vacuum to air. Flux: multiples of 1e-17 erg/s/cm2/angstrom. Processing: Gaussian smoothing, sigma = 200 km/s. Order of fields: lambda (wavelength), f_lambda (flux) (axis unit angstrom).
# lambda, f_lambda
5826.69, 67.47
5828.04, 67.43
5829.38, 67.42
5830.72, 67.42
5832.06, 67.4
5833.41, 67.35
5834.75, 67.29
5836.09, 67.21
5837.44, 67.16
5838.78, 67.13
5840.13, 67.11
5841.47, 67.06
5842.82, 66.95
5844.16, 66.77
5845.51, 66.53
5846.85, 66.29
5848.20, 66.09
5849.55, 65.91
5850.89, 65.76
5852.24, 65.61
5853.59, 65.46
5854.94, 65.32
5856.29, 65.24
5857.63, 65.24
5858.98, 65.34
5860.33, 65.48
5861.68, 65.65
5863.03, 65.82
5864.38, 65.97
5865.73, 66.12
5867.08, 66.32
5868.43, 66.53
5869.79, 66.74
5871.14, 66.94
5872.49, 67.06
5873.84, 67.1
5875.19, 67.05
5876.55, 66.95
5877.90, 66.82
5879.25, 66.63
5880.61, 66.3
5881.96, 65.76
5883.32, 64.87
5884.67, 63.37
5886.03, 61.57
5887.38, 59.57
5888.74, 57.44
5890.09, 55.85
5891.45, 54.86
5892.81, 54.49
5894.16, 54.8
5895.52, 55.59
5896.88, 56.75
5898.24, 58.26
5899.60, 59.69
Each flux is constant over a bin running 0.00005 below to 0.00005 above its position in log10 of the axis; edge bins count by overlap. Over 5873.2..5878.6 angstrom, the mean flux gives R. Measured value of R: 67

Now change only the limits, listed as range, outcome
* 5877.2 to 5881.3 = 66.7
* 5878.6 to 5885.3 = 65.4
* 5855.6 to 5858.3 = 65.4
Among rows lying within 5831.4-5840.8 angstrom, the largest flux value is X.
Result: 67.4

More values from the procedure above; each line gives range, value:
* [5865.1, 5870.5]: 66.74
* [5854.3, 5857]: 65.32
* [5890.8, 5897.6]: 56.75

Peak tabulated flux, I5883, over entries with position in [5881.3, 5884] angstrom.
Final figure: 65.76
